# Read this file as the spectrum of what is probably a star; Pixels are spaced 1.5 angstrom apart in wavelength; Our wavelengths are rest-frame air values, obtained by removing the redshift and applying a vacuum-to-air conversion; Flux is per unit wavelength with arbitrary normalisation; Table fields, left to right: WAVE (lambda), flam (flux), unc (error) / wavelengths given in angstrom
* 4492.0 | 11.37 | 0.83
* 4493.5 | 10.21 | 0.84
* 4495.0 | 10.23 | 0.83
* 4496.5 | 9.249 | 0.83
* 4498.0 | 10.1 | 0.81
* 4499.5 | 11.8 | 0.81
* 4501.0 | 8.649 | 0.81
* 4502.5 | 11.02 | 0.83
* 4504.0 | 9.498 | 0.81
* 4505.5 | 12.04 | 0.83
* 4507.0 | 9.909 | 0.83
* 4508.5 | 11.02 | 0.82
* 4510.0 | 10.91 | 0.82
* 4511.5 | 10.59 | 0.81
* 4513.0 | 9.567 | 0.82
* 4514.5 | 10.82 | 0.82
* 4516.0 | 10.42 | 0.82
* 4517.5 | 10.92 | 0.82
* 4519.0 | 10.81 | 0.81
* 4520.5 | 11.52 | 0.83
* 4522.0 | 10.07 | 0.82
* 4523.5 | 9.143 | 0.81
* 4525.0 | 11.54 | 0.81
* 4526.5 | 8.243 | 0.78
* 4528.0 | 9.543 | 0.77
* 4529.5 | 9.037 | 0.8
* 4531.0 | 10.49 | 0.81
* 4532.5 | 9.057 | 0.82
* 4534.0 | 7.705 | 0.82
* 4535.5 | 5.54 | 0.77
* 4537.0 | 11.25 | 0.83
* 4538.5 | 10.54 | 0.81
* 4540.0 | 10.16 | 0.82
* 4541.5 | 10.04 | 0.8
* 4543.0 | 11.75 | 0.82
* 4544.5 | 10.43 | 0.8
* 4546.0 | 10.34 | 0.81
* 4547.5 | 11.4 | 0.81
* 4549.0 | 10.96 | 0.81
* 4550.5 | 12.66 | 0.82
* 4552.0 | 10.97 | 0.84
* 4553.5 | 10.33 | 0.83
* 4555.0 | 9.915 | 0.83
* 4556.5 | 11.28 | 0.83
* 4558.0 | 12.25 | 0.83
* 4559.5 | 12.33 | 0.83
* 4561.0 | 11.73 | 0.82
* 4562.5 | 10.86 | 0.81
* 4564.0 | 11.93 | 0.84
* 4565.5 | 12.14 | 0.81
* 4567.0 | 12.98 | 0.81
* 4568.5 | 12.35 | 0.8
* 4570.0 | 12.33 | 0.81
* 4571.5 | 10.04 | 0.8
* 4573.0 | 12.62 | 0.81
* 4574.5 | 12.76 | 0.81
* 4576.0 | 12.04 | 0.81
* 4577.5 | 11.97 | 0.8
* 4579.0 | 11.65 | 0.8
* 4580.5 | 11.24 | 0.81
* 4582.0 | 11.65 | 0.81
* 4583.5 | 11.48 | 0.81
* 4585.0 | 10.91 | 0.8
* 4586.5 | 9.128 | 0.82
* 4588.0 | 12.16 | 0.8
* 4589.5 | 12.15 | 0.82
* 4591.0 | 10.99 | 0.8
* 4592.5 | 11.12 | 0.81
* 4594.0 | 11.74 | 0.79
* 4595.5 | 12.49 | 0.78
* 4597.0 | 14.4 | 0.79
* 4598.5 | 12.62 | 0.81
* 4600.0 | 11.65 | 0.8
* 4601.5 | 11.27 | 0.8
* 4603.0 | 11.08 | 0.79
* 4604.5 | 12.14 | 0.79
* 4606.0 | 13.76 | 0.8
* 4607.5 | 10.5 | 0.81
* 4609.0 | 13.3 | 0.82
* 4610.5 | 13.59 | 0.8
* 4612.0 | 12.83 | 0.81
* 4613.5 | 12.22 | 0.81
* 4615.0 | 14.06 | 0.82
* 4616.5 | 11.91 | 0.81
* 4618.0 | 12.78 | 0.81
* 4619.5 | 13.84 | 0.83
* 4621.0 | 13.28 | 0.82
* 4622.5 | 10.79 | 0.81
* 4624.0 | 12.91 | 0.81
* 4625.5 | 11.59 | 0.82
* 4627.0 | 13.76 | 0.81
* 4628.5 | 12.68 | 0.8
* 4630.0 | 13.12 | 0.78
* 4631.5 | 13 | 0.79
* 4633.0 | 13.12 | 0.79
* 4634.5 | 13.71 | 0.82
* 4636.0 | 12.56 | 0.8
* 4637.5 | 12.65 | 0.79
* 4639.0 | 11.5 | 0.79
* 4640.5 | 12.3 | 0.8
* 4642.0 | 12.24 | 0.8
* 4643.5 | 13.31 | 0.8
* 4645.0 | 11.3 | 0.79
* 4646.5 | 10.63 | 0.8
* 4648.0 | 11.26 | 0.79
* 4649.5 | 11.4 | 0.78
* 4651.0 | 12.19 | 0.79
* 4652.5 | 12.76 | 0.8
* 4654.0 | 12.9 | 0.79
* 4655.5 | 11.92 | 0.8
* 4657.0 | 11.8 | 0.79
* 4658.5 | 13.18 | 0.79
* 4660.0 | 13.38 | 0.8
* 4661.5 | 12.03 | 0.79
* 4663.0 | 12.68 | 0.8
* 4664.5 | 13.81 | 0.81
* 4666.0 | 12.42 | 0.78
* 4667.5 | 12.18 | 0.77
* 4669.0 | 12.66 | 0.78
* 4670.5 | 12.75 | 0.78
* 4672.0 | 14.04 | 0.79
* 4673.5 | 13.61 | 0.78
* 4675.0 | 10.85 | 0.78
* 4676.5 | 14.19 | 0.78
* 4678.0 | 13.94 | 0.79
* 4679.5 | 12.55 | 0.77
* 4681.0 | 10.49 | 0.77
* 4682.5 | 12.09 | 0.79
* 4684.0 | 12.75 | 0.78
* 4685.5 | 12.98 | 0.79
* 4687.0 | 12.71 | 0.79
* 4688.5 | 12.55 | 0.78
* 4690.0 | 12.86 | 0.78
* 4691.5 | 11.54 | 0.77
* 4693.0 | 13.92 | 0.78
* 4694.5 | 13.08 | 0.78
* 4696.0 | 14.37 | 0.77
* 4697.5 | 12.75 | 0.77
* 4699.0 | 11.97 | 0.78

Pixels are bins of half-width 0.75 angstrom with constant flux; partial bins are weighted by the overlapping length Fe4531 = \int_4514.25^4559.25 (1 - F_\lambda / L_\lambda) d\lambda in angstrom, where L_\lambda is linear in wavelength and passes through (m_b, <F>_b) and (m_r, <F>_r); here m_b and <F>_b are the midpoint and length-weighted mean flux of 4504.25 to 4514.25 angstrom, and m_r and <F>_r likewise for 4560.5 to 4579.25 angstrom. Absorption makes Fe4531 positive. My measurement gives 3.7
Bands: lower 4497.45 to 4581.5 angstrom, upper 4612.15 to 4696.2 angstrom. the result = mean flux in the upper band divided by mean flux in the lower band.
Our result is 1.2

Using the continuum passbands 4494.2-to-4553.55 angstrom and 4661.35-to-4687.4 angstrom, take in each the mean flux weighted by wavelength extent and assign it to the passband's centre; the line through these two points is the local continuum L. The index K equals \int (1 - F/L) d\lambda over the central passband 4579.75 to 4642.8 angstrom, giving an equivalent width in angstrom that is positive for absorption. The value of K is -3.23 angstrom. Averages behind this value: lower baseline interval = 10.3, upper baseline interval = 12.7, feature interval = 12.3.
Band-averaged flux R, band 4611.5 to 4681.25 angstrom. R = 12.6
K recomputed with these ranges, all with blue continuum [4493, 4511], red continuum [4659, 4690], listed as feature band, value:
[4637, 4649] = 0.4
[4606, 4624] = -1.2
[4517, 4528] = 0.4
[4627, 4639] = -0.7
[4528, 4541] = 1.9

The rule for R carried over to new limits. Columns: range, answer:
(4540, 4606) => 11.6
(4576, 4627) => 12.1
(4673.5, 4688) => 12.6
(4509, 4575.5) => 10.7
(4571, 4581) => 11.8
